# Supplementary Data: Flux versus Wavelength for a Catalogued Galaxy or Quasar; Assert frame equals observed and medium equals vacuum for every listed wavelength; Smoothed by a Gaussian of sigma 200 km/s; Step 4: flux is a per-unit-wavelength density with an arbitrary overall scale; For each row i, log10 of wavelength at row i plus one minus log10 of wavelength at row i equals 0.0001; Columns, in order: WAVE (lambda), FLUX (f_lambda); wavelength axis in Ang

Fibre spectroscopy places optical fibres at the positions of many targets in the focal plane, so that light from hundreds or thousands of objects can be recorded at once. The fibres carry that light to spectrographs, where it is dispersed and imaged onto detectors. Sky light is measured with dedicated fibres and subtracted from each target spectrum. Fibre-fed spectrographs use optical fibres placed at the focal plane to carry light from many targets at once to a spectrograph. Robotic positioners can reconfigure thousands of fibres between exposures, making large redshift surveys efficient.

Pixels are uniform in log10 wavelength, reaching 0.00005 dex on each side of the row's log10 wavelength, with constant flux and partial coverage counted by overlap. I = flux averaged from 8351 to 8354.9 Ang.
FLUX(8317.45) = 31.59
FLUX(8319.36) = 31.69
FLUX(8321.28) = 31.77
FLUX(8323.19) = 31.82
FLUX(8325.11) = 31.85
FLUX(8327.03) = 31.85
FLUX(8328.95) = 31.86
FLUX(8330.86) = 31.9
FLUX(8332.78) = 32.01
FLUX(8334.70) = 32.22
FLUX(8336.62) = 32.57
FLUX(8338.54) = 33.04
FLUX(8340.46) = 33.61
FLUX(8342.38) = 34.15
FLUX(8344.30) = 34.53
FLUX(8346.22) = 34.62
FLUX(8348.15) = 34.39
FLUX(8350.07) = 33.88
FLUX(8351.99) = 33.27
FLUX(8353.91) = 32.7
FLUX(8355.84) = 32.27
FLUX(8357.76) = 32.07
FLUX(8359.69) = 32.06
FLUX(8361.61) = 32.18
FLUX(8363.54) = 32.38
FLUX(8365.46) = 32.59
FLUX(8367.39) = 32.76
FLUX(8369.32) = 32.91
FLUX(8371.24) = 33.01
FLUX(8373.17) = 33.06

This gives 33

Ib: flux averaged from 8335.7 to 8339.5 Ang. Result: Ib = 32.8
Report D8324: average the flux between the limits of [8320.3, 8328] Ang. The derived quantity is 31.8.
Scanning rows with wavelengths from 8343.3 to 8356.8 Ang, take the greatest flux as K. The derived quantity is 34.62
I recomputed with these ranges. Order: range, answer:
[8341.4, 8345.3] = 34.4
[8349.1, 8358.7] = 32.9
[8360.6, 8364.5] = 32.3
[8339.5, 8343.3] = 33.9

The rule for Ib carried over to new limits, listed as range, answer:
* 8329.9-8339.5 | 32.4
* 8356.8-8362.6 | 32.1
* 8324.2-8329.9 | 31.8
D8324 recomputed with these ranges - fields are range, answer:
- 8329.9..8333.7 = 32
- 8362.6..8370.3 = 32.7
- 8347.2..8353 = 33.9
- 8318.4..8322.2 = 31.7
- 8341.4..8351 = 34.3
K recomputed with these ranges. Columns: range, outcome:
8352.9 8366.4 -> 32.7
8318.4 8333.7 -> 32.01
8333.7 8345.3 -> 34.53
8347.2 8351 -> 34.39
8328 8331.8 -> 31.9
